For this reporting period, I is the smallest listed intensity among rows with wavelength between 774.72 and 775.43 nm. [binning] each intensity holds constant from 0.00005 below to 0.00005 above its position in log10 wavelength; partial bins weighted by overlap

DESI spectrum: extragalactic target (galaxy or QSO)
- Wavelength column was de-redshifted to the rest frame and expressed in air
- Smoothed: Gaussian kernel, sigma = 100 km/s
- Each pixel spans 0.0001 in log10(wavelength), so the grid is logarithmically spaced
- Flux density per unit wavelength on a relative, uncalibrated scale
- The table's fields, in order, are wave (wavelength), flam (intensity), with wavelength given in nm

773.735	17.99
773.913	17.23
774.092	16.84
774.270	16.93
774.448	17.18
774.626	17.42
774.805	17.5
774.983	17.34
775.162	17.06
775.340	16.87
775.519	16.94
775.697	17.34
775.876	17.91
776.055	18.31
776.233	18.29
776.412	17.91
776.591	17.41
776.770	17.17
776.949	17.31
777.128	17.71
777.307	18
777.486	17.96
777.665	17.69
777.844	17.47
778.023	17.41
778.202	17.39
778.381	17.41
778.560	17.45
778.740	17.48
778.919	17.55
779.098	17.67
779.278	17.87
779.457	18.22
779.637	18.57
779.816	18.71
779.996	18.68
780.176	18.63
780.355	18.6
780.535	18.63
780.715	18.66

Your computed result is 16.87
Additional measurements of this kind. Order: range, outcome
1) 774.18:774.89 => 16.93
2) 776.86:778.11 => 17.31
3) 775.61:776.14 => 17.34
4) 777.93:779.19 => 17.39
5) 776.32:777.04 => 17.17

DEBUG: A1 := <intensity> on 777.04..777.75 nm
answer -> 17.8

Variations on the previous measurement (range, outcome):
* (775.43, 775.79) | 17.2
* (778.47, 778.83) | 17.5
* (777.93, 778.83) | 17.4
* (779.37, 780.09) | 18.5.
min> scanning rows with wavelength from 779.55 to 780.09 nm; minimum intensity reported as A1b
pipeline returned 18.57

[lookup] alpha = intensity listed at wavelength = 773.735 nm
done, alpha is 17.99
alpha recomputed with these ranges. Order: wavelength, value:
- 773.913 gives 17.23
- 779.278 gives 17.87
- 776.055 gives 18.31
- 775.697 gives 17.34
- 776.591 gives 17.41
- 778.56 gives 17.45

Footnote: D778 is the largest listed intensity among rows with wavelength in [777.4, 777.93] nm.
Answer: 17.96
